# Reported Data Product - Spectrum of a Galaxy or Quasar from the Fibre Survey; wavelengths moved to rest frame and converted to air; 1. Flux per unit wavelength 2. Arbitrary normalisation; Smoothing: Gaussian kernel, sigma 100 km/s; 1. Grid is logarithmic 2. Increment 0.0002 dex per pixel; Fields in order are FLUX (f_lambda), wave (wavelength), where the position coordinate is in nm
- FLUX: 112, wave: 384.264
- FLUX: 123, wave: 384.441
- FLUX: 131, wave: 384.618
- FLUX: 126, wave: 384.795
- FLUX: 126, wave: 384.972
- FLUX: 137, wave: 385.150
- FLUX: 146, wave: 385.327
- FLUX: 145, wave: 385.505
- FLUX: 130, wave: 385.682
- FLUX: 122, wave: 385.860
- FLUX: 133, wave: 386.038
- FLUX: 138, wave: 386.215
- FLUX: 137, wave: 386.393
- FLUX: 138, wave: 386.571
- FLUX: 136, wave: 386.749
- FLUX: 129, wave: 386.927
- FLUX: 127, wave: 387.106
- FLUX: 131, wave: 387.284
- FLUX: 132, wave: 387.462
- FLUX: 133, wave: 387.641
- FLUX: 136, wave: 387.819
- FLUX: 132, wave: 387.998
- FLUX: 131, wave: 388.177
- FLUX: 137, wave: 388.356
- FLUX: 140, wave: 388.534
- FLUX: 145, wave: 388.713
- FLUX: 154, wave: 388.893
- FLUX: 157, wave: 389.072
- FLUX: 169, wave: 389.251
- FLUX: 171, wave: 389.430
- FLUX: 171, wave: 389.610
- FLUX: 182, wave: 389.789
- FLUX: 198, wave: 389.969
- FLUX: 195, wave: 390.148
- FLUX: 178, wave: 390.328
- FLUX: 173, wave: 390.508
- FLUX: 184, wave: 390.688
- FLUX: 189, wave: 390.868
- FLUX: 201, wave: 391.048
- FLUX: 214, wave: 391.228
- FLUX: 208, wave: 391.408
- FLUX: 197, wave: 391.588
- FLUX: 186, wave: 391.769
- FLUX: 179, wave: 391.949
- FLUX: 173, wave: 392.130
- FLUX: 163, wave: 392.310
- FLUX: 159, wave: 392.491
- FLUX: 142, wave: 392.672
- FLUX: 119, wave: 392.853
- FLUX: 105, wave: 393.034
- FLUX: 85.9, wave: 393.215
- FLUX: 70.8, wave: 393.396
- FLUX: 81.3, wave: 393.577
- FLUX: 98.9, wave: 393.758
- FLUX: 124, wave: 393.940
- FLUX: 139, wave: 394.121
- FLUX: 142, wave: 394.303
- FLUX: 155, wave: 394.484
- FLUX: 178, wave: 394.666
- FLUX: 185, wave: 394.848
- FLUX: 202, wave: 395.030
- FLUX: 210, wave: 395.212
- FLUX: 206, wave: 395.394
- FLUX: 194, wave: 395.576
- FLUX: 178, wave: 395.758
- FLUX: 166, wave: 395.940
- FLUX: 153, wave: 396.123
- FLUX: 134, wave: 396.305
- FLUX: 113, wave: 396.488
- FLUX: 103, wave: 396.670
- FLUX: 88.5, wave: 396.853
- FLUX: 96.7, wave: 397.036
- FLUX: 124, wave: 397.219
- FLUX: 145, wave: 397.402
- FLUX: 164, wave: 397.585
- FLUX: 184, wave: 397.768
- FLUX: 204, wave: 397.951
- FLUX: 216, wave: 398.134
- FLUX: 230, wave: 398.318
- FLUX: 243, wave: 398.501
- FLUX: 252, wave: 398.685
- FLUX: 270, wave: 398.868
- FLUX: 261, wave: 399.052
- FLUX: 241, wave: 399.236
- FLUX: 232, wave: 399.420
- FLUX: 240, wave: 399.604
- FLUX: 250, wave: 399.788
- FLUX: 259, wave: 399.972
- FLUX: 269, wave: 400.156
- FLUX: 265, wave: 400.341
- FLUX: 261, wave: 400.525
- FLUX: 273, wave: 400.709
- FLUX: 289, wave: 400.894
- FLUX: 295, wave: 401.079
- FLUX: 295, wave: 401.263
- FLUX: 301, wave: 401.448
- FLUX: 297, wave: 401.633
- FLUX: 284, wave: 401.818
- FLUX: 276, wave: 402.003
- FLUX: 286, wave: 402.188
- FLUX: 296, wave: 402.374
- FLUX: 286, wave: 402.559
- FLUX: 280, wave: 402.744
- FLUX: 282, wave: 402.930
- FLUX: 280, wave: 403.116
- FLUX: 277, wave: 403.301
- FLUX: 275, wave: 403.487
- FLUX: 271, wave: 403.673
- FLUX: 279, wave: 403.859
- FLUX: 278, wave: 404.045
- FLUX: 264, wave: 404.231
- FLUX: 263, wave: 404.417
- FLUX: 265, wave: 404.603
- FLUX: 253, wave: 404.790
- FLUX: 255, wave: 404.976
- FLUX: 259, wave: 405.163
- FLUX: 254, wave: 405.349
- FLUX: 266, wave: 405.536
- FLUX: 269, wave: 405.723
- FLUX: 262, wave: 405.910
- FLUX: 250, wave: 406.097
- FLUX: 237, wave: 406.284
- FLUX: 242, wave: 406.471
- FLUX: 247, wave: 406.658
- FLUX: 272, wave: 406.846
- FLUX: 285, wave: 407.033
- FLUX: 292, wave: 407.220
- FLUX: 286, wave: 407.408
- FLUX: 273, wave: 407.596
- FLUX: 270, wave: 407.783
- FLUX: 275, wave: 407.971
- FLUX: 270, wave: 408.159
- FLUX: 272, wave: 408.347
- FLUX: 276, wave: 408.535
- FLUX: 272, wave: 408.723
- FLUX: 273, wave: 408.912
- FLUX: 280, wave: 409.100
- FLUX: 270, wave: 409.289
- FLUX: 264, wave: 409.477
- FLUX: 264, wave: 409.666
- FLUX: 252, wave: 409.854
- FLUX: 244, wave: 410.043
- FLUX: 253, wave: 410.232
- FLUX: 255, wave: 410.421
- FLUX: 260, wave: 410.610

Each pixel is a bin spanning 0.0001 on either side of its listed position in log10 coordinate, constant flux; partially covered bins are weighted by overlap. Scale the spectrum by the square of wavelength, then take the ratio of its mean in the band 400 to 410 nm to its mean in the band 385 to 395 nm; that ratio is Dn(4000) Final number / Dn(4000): 1.95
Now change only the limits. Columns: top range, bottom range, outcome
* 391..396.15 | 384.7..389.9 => 1.16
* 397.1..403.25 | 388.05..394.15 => 1.69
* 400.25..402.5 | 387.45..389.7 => 2.06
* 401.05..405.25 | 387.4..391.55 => 1.78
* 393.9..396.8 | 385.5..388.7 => 1.26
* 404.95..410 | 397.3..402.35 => 1.10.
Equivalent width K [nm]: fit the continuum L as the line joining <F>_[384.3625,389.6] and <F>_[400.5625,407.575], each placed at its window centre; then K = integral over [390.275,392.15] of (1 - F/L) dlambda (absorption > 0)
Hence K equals -0.20 nm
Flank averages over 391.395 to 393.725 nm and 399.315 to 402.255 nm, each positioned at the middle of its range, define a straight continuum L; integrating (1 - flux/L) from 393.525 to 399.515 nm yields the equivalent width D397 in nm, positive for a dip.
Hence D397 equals 0.92 nm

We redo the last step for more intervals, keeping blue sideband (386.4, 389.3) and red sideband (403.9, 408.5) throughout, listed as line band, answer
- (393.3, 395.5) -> 0.42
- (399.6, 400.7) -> -0.18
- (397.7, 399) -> -0.12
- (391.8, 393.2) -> 0.19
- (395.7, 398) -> 0.69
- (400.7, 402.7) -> -0.47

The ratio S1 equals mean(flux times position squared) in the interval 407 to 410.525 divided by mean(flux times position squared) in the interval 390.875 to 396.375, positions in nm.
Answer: 1.8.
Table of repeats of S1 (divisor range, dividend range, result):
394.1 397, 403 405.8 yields 1.76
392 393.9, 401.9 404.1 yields 2.44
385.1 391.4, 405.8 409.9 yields 1.91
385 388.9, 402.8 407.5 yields 2.16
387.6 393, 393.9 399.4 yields 1.10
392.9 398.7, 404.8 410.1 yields 1.82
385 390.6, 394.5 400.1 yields 1.36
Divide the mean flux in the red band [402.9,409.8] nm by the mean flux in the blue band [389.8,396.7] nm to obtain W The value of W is 1.67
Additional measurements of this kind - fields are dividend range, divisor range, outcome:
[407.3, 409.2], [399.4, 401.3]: 1.03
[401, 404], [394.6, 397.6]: 1.84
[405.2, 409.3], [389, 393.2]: 1.55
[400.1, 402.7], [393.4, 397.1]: 1.95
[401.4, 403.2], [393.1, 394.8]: 2.37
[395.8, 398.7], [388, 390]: 1.03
